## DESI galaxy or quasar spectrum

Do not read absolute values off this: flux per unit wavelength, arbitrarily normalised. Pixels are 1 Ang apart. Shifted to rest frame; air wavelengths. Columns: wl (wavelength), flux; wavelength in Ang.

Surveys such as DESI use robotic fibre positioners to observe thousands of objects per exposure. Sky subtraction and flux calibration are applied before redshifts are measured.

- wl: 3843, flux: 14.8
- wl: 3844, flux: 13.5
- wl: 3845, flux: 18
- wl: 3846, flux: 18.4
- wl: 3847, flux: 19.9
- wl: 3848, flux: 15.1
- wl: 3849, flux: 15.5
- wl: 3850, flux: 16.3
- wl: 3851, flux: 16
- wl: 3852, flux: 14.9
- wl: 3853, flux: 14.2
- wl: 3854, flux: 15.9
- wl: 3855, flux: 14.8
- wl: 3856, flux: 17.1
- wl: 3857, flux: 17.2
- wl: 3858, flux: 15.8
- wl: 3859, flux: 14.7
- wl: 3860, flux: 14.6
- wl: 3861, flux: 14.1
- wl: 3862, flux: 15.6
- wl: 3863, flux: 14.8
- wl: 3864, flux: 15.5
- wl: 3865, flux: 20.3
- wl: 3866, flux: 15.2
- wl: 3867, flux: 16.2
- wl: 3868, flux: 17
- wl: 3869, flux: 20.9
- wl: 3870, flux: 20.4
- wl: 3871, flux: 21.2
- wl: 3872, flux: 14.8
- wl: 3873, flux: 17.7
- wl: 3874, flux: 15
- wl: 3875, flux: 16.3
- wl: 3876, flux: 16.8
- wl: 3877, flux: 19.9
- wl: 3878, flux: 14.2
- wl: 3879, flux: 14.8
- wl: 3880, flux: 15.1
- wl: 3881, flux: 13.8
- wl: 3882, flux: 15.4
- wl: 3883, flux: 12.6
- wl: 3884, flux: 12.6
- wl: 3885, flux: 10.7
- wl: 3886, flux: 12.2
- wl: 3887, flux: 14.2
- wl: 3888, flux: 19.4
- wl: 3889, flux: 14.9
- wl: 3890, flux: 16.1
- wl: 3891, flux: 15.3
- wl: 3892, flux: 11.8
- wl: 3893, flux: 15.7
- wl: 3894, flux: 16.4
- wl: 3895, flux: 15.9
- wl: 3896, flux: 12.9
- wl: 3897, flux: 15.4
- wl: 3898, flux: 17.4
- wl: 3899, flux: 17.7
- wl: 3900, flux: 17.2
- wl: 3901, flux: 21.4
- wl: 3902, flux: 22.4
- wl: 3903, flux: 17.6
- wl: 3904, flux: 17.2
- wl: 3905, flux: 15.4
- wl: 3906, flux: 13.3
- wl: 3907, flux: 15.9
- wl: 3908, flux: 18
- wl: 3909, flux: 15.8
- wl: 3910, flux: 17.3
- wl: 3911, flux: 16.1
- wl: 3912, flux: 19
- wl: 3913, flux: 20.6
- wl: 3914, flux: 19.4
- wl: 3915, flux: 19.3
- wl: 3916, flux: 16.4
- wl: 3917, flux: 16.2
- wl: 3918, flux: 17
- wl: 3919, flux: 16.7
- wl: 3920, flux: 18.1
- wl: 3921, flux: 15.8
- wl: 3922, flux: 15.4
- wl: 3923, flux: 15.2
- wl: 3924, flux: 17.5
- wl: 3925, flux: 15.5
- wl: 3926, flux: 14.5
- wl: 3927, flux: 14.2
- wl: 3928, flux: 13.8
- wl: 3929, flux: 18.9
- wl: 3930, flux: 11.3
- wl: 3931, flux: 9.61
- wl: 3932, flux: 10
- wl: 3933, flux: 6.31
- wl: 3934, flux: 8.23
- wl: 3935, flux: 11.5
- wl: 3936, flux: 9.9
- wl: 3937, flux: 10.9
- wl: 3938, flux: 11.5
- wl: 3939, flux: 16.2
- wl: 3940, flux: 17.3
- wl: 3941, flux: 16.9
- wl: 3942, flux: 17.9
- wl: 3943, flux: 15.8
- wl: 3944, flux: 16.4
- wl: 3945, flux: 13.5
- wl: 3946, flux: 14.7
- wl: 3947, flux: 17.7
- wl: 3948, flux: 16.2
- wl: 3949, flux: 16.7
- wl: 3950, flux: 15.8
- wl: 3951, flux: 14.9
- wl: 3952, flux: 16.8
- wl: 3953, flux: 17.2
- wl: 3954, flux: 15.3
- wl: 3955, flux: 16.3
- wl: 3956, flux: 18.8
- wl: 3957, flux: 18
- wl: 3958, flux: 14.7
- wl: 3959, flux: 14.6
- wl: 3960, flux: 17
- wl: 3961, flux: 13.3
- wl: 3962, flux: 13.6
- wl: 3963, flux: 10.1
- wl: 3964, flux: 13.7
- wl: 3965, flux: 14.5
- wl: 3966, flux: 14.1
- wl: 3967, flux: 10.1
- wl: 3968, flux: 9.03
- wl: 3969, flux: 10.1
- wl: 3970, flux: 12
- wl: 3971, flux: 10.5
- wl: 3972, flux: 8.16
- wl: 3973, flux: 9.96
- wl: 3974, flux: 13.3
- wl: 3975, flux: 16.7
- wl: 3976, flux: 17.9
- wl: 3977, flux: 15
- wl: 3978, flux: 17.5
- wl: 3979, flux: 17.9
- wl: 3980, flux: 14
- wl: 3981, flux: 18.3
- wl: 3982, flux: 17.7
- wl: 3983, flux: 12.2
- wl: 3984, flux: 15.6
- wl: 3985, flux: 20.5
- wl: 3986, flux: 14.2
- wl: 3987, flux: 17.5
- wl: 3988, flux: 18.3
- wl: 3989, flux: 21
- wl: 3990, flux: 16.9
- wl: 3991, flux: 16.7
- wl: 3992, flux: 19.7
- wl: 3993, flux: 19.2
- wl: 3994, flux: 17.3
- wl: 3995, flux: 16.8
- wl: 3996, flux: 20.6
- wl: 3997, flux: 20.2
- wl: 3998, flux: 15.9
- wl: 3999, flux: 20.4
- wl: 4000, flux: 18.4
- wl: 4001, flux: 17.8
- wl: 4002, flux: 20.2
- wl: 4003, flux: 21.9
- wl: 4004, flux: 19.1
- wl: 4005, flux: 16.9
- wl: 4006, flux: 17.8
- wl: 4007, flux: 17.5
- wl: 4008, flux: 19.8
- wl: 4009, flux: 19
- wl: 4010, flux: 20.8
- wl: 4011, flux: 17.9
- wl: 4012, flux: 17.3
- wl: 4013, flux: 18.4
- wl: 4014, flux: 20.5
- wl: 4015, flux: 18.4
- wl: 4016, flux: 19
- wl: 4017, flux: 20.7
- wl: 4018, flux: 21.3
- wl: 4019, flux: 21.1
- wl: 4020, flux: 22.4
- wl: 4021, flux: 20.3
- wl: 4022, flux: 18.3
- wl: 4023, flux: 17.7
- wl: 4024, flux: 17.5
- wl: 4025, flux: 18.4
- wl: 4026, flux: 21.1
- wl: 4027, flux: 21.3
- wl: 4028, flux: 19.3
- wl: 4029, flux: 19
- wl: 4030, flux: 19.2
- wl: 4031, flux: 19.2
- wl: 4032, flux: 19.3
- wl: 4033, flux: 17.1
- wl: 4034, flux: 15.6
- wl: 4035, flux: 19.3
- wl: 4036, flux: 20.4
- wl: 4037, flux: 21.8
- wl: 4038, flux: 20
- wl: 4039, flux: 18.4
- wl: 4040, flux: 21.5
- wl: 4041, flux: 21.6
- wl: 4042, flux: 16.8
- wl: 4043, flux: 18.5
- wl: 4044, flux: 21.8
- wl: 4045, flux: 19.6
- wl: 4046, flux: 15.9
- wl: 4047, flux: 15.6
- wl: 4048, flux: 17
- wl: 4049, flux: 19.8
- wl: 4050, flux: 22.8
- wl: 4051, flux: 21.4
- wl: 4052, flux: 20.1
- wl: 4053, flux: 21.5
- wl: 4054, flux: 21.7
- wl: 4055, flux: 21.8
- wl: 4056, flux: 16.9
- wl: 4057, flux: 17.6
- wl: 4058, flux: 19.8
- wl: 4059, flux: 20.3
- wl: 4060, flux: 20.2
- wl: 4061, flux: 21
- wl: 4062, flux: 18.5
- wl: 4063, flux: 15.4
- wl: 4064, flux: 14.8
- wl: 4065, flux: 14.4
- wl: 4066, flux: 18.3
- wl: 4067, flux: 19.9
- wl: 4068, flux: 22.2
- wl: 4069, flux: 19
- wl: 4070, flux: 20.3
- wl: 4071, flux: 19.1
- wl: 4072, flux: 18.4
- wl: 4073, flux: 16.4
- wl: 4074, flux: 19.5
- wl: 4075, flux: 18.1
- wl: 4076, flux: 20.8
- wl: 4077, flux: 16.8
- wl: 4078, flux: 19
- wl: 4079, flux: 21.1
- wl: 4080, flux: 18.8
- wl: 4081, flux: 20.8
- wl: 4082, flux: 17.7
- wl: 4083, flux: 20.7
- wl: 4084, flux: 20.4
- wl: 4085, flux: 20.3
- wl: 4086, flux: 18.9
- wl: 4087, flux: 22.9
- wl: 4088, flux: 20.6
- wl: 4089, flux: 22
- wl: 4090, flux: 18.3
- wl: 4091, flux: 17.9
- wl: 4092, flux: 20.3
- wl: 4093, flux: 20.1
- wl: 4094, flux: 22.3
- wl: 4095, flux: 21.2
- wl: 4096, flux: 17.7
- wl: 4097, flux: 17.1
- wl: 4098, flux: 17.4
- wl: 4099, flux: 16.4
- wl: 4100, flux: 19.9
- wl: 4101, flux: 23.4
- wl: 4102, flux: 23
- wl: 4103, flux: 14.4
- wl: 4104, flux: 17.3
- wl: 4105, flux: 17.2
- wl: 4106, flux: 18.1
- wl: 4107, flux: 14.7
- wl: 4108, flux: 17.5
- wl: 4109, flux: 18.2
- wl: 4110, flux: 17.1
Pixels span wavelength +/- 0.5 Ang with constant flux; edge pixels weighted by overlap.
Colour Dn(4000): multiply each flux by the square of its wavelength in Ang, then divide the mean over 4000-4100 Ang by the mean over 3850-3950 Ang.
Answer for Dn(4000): 1.3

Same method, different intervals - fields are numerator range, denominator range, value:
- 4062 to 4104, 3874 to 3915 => 1.30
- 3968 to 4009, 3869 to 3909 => 1.09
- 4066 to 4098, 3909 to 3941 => 1.42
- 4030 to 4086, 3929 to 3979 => 1.45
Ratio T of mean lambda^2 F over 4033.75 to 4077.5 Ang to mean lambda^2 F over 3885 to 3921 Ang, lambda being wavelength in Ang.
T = 1.24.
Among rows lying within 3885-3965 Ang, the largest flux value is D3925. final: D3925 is 22.4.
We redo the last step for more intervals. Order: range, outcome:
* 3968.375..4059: 22.8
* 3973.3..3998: 21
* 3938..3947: 17.9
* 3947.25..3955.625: 17.2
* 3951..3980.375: 18.8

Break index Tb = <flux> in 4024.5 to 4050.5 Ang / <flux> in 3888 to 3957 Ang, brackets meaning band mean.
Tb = 1.23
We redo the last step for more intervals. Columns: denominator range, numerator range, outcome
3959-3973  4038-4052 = 1.61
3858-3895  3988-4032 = 1.22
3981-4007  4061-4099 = 1.06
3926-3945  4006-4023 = 1.47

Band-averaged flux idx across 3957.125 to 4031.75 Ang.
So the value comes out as 17.1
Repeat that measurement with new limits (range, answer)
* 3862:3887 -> 15.9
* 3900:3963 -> 15.6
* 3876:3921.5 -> 16.2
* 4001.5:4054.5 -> 19.4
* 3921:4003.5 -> 15.3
